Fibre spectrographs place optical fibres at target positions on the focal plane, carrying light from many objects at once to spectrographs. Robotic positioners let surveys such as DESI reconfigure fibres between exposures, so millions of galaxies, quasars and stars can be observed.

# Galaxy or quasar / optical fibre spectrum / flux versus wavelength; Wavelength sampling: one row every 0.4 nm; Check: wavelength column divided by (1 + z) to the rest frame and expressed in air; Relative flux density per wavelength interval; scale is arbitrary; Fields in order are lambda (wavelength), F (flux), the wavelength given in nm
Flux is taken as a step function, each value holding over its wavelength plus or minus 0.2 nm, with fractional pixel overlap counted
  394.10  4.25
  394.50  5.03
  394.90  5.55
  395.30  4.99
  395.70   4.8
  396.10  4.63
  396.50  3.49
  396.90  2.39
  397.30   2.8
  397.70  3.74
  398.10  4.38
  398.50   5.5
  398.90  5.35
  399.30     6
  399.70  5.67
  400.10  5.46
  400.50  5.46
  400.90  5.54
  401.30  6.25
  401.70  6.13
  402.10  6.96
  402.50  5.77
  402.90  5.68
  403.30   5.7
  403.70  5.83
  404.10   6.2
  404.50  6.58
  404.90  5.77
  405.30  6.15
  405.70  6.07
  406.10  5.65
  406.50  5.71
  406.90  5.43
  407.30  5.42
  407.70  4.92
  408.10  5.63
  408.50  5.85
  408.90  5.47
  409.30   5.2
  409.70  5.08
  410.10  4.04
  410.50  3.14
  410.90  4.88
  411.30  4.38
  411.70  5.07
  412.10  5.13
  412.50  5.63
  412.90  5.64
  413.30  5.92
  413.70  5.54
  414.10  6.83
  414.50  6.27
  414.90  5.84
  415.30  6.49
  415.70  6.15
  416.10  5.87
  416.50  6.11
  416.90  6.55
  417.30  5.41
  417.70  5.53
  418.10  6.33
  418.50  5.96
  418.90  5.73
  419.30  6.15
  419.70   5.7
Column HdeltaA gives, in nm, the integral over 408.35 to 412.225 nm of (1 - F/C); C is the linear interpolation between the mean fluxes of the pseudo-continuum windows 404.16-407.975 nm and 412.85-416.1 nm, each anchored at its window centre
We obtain 0.73 nm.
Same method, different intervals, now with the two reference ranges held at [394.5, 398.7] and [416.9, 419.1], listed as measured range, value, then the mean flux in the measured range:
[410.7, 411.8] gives 0.12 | 4.75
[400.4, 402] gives -0.46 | 5.94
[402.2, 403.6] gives -0.32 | 5.81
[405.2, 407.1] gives -0.31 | 5.78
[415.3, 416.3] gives -0.07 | 6.11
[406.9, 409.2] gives -0.15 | 5.44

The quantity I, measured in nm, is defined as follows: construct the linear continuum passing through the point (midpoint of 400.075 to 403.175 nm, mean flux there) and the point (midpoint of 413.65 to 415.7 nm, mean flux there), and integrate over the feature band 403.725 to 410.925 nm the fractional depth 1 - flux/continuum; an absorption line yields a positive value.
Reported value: 0.75 nm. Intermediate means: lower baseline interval 5.93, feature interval 5.42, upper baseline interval 6.24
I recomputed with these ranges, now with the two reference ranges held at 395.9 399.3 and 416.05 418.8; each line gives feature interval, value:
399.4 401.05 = -0.44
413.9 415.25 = -0.15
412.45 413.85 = -0.03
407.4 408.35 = -0.04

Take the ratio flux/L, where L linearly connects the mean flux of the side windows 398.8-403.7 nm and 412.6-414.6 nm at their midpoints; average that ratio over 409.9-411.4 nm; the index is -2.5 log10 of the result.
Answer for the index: 0.41 mag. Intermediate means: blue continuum 5.84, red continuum 6.01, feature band 4.09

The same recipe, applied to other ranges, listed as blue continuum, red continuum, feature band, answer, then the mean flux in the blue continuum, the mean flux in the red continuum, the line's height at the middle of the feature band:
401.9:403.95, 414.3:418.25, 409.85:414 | 0.21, 5.99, 6.05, 6.03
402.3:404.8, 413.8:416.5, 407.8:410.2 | 0.16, 5.95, 6.21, 6.07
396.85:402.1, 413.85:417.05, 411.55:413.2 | 0.12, 5.12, 6.25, 6.03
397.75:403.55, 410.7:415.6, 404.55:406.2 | -0.06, 5.65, 5.65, 5.65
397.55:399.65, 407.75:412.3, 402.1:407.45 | -0.18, 5.07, 4.9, 4.98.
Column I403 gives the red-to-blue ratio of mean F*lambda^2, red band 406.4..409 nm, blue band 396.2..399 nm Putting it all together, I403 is 1.5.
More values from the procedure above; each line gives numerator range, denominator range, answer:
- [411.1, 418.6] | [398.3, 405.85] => 1.05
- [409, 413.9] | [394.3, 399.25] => 1.21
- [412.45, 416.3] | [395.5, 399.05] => 1.60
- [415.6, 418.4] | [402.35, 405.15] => 1.07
